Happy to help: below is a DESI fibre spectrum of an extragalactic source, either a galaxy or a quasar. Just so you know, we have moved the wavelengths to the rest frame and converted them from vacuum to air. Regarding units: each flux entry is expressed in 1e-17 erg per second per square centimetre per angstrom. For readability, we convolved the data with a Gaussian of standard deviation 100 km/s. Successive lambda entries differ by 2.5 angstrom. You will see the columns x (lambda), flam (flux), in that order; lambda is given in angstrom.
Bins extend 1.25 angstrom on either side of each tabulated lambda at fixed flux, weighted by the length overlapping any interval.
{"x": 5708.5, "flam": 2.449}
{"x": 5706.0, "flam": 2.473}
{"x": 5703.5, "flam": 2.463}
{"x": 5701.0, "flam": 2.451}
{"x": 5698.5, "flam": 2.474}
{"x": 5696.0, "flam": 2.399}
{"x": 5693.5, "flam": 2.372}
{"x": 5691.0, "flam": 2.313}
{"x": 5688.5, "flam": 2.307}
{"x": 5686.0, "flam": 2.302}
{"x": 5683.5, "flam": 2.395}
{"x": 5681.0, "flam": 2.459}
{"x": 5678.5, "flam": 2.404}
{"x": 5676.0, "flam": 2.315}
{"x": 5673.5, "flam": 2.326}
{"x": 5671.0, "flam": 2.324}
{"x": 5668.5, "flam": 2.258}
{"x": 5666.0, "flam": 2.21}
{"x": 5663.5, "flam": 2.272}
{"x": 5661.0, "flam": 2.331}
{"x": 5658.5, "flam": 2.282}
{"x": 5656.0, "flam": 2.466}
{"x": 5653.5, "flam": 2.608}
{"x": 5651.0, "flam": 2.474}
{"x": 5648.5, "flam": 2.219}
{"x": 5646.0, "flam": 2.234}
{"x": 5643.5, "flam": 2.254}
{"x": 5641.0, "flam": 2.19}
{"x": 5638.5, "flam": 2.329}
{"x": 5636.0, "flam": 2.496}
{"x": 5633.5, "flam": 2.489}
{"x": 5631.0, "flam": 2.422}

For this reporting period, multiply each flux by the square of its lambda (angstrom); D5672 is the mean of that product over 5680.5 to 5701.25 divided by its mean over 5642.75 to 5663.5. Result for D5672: 1.02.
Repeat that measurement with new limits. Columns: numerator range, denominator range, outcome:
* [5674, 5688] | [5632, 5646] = 1.03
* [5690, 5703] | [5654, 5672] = 1.05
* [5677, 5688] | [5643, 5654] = 1.03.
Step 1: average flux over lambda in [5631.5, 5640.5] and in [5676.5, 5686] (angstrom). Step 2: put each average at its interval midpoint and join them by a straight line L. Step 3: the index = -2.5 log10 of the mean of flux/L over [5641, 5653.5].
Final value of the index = 0.044 mag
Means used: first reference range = 2.42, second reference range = 2.4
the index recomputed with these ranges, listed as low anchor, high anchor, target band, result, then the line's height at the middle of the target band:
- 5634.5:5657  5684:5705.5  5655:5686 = 0.02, 2.38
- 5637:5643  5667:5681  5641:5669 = -0.01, 2.3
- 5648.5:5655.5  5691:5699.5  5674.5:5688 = 0.02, 2.42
